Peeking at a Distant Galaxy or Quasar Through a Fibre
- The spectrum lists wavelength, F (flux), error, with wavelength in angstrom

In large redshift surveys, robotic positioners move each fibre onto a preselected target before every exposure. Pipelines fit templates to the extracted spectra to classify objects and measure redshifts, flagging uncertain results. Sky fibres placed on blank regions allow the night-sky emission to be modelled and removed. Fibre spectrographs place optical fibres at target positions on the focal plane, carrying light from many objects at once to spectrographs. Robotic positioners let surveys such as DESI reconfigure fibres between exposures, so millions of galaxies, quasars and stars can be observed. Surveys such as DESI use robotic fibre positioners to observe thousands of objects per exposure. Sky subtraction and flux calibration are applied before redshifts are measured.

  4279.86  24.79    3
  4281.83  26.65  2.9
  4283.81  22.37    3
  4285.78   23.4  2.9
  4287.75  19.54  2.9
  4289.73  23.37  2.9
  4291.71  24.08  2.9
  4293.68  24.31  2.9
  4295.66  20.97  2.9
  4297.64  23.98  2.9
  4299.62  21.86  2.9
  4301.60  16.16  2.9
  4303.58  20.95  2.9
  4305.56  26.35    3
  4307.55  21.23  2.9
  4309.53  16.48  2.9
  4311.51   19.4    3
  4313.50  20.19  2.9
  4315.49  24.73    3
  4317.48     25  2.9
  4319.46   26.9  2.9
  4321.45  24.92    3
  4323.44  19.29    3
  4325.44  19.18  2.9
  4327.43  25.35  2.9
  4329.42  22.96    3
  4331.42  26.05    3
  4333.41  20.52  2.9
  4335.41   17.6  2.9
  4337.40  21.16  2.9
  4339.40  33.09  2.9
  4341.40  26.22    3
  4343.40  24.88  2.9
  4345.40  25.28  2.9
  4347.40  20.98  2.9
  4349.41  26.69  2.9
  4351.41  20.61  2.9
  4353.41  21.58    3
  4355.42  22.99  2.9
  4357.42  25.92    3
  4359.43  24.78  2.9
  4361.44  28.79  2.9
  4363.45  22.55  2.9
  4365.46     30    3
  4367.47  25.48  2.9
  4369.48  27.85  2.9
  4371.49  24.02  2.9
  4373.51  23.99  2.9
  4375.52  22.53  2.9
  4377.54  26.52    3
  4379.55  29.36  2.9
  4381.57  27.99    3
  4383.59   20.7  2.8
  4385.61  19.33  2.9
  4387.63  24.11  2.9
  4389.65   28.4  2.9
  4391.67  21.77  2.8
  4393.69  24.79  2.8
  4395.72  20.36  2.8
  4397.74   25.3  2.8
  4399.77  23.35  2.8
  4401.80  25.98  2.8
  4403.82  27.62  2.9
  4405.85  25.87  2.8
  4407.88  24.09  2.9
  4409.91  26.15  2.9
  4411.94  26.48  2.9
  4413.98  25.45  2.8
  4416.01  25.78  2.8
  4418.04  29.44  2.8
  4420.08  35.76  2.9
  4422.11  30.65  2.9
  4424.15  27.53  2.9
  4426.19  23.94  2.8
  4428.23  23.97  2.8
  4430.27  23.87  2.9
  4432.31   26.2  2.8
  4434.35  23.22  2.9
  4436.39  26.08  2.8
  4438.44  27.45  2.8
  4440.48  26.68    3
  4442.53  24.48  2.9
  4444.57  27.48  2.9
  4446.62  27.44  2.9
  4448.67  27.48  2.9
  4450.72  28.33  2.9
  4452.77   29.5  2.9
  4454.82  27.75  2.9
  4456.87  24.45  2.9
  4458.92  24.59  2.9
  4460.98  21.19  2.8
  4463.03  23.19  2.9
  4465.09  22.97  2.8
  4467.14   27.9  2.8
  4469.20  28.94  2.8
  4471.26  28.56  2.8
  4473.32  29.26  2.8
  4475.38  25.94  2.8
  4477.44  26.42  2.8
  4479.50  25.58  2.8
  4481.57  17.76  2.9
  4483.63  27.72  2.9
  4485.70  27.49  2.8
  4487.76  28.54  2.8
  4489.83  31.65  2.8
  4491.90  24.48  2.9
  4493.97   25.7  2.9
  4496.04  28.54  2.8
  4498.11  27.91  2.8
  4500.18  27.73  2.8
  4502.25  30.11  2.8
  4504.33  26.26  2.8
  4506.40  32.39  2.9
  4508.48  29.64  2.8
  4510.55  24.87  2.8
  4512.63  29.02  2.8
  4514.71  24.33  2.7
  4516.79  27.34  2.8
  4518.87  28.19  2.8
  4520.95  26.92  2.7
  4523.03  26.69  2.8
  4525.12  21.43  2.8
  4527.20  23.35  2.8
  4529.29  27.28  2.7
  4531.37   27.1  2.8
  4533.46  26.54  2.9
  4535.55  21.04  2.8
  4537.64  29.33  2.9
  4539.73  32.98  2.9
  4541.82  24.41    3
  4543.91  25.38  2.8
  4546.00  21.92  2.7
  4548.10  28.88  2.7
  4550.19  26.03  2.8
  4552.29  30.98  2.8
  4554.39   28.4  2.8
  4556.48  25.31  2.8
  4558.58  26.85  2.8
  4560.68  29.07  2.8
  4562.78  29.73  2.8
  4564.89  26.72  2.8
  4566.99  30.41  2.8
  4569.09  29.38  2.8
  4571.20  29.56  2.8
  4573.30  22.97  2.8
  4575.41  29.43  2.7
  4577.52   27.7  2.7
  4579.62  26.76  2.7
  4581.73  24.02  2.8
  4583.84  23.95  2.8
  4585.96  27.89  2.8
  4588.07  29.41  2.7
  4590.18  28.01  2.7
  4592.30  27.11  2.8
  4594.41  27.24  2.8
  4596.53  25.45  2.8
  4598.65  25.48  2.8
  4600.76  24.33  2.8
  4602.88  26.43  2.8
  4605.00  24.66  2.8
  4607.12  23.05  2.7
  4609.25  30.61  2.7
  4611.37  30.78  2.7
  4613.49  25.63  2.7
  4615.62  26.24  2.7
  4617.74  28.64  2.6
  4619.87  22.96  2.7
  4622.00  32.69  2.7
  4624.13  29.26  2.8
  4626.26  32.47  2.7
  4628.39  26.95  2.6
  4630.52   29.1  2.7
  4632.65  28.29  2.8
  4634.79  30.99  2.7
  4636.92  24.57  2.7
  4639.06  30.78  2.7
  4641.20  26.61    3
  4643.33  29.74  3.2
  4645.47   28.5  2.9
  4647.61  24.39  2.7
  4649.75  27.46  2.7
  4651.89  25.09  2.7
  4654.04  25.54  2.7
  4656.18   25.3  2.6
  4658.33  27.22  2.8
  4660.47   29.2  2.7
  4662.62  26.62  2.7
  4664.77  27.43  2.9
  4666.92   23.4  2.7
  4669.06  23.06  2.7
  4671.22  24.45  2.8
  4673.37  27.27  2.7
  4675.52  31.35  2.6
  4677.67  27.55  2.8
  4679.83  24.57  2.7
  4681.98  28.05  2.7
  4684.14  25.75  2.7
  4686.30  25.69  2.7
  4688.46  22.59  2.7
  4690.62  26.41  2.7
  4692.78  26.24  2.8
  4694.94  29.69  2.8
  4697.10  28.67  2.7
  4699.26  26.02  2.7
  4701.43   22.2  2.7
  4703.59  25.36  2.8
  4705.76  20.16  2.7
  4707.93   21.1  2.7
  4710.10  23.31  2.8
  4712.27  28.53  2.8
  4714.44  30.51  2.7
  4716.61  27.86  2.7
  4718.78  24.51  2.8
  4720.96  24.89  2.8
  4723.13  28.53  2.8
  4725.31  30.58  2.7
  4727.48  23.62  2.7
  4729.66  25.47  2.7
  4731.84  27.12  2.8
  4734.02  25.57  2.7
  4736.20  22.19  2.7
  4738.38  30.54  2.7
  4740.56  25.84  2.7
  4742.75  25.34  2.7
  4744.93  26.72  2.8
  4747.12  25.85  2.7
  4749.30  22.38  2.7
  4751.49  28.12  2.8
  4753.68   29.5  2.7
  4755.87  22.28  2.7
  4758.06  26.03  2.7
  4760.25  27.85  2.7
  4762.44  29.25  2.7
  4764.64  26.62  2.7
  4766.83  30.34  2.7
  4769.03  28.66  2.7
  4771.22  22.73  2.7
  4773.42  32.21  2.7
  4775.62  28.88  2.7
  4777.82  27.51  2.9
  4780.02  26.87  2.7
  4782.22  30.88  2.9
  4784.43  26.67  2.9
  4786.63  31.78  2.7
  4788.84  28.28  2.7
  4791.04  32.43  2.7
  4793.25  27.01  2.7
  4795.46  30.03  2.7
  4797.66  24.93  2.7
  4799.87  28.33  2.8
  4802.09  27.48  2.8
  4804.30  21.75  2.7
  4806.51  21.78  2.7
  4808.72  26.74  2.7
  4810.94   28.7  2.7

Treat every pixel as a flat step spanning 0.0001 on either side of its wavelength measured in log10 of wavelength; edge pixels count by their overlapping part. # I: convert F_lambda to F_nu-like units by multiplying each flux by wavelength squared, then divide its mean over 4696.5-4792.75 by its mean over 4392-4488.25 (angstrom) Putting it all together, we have 1.17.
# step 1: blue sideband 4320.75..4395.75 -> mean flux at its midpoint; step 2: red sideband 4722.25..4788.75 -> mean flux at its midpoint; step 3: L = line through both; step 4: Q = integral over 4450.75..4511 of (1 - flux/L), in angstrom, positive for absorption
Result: -4.1 angstrom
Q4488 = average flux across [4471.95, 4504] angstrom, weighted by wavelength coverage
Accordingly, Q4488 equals 27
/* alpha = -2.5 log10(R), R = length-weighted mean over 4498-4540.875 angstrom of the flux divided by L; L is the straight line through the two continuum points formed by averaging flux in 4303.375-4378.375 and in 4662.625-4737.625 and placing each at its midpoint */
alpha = -0.10 mag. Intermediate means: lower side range 23.8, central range 27.1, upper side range 25.9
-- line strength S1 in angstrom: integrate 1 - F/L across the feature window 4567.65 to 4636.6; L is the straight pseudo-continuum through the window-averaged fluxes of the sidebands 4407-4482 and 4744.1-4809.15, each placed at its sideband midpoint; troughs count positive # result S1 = -1.53 angstrom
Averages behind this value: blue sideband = 26.3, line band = 27.4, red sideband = 27.3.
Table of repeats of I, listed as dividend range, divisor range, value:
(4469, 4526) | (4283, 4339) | 1.33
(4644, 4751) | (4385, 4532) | 1.10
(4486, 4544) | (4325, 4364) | 1.22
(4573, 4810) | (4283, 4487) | 1.24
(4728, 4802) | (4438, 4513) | 1.15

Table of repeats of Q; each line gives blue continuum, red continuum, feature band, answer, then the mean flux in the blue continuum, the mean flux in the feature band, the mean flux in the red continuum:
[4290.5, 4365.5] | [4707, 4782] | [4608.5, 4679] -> -4.6 angstrom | 23.2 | 27.6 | 26.8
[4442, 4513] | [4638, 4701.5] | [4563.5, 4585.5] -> -0.3 angstrom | 26.9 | 27.1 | 26.6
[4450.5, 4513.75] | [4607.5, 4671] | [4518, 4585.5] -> 0.8 angstrom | 26.9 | 26.8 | 27.5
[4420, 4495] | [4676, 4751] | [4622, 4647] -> -2.7 angstrom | 26.4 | 28.9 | 25.9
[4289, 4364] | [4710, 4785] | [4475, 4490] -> -1.0 angstrom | 23.1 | 26.1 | 27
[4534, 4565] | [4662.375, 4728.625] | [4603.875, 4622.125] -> -0.2 angstrom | 27.1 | 27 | 26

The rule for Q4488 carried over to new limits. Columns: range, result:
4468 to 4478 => 27.9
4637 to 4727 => 26.4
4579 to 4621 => 26.4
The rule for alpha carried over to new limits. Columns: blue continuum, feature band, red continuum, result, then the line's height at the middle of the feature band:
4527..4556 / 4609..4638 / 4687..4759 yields -0.08 mag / 26.4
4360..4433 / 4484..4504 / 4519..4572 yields -0.05 mag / 26.6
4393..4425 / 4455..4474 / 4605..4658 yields 0.05 mag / 26.8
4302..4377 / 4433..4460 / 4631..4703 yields -0.08 mag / 24.6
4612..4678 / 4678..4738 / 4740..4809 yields 0.06 mag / 27.3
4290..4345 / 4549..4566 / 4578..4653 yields -0.06 mag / 26.4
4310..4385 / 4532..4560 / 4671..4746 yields -0.07 mag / 25.2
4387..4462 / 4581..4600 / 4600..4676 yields 0.02 mag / 27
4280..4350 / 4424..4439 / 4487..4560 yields 0.01 mag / 25.2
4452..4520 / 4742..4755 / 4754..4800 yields 0.07 mag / 28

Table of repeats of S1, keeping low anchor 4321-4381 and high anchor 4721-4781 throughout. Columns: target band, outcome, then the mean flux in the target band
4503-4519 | -1.5 angstrom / 27.8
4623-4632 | -1.1 angstrom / 29.4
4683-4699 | 0.1 angstrom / 26.4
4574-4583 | -0.3 angstrom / 26.8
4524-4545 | -0.3 angstrom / 25.9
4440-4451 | -0.8 angstrom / 26.9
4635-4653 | -0.8 angstrom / 27.3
